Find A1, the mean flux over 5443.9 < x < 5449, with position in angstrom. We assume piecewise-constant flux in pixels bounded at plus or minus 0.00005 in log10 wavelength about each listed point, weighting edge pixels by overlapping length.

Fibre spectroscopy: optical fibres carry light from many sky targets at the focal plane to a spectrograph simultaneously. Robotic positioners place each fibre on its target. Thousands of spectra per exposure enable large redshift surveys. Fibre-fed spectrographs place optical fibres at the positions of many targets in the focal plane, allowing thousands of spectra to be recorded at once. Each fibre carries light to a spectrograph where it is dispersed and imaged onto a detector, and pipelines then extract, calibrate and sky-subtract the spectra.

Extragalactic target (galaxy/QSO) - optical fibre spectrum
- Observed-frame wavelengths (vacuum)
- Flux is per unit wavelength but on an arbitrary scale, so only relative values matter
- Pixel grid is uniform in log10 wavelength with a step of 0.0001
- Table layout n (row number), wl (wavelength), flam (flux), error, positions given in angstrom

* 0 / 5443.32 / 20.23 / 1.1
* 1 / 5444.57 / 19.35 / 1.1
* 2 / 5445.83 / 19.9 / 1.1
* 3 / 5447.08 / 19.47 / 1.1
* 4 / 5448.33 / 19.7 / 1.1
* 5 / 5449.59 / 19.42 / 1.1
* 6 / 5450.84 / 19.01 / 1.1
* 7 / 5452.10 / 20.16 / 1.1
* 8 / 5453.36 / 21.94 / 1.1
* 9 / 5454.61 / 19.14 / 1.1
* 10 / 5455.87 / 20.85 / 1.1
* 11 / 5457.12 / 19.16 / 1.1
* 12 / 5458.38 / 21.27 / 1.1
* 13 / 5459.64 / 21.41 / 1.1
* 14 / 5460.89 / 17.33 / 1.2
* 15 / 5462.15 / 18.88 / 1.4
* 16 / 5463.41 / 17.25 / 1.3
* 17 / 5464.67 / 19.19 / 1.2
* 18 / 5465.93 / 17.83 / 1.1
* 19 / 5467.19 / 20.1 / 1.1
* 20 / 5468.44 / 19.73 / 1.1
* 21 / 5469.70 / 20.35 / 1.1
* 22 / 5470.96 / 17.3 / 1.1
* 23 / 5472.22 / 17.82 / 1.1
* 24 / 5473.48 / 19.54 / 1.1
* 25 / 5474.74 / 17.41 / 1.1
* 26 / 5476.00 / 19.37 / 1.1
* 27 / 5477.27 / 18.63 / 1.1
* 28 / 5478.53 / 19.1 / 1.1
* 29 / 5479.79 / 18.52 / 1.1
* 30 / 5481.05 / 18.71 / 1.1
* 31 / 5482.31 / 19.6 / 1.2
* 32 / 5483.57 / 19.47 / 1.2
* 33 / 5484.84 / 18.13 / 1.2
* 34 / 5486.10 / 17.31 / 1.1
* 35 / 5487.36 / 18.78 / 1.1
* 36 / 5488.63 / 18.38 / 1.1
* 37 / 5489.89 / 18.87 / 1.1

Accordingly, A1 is 19.6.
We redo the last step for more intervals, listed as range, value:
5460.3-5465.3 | 18.1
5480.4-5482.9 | 19.2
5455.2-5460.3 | 20.6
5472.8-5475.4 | 18.5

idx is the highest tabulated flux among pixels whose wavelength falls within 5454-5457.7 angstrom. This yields 20.85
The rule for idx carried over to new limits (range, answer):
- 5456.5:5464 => 21.41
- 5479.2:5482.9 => 19.6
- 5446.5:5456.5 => 21.94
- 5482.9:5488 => 19.47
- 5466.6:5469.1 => 20.1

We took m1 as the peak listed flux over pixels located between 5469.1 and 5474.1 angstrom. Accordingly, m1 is 20.35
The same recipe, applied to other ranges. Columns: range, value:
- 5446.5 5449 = 19.7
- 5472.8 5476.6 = 19.54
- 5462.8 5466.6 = 19.19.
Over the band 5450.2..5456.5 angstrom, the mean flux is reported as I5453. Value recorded 20.2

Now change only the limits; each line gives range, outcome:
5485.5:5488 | 18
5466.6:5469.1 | 20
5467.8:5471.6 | 19.2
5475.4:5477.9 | 18.9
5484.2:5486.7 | 17.7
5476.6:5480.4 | 18.7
